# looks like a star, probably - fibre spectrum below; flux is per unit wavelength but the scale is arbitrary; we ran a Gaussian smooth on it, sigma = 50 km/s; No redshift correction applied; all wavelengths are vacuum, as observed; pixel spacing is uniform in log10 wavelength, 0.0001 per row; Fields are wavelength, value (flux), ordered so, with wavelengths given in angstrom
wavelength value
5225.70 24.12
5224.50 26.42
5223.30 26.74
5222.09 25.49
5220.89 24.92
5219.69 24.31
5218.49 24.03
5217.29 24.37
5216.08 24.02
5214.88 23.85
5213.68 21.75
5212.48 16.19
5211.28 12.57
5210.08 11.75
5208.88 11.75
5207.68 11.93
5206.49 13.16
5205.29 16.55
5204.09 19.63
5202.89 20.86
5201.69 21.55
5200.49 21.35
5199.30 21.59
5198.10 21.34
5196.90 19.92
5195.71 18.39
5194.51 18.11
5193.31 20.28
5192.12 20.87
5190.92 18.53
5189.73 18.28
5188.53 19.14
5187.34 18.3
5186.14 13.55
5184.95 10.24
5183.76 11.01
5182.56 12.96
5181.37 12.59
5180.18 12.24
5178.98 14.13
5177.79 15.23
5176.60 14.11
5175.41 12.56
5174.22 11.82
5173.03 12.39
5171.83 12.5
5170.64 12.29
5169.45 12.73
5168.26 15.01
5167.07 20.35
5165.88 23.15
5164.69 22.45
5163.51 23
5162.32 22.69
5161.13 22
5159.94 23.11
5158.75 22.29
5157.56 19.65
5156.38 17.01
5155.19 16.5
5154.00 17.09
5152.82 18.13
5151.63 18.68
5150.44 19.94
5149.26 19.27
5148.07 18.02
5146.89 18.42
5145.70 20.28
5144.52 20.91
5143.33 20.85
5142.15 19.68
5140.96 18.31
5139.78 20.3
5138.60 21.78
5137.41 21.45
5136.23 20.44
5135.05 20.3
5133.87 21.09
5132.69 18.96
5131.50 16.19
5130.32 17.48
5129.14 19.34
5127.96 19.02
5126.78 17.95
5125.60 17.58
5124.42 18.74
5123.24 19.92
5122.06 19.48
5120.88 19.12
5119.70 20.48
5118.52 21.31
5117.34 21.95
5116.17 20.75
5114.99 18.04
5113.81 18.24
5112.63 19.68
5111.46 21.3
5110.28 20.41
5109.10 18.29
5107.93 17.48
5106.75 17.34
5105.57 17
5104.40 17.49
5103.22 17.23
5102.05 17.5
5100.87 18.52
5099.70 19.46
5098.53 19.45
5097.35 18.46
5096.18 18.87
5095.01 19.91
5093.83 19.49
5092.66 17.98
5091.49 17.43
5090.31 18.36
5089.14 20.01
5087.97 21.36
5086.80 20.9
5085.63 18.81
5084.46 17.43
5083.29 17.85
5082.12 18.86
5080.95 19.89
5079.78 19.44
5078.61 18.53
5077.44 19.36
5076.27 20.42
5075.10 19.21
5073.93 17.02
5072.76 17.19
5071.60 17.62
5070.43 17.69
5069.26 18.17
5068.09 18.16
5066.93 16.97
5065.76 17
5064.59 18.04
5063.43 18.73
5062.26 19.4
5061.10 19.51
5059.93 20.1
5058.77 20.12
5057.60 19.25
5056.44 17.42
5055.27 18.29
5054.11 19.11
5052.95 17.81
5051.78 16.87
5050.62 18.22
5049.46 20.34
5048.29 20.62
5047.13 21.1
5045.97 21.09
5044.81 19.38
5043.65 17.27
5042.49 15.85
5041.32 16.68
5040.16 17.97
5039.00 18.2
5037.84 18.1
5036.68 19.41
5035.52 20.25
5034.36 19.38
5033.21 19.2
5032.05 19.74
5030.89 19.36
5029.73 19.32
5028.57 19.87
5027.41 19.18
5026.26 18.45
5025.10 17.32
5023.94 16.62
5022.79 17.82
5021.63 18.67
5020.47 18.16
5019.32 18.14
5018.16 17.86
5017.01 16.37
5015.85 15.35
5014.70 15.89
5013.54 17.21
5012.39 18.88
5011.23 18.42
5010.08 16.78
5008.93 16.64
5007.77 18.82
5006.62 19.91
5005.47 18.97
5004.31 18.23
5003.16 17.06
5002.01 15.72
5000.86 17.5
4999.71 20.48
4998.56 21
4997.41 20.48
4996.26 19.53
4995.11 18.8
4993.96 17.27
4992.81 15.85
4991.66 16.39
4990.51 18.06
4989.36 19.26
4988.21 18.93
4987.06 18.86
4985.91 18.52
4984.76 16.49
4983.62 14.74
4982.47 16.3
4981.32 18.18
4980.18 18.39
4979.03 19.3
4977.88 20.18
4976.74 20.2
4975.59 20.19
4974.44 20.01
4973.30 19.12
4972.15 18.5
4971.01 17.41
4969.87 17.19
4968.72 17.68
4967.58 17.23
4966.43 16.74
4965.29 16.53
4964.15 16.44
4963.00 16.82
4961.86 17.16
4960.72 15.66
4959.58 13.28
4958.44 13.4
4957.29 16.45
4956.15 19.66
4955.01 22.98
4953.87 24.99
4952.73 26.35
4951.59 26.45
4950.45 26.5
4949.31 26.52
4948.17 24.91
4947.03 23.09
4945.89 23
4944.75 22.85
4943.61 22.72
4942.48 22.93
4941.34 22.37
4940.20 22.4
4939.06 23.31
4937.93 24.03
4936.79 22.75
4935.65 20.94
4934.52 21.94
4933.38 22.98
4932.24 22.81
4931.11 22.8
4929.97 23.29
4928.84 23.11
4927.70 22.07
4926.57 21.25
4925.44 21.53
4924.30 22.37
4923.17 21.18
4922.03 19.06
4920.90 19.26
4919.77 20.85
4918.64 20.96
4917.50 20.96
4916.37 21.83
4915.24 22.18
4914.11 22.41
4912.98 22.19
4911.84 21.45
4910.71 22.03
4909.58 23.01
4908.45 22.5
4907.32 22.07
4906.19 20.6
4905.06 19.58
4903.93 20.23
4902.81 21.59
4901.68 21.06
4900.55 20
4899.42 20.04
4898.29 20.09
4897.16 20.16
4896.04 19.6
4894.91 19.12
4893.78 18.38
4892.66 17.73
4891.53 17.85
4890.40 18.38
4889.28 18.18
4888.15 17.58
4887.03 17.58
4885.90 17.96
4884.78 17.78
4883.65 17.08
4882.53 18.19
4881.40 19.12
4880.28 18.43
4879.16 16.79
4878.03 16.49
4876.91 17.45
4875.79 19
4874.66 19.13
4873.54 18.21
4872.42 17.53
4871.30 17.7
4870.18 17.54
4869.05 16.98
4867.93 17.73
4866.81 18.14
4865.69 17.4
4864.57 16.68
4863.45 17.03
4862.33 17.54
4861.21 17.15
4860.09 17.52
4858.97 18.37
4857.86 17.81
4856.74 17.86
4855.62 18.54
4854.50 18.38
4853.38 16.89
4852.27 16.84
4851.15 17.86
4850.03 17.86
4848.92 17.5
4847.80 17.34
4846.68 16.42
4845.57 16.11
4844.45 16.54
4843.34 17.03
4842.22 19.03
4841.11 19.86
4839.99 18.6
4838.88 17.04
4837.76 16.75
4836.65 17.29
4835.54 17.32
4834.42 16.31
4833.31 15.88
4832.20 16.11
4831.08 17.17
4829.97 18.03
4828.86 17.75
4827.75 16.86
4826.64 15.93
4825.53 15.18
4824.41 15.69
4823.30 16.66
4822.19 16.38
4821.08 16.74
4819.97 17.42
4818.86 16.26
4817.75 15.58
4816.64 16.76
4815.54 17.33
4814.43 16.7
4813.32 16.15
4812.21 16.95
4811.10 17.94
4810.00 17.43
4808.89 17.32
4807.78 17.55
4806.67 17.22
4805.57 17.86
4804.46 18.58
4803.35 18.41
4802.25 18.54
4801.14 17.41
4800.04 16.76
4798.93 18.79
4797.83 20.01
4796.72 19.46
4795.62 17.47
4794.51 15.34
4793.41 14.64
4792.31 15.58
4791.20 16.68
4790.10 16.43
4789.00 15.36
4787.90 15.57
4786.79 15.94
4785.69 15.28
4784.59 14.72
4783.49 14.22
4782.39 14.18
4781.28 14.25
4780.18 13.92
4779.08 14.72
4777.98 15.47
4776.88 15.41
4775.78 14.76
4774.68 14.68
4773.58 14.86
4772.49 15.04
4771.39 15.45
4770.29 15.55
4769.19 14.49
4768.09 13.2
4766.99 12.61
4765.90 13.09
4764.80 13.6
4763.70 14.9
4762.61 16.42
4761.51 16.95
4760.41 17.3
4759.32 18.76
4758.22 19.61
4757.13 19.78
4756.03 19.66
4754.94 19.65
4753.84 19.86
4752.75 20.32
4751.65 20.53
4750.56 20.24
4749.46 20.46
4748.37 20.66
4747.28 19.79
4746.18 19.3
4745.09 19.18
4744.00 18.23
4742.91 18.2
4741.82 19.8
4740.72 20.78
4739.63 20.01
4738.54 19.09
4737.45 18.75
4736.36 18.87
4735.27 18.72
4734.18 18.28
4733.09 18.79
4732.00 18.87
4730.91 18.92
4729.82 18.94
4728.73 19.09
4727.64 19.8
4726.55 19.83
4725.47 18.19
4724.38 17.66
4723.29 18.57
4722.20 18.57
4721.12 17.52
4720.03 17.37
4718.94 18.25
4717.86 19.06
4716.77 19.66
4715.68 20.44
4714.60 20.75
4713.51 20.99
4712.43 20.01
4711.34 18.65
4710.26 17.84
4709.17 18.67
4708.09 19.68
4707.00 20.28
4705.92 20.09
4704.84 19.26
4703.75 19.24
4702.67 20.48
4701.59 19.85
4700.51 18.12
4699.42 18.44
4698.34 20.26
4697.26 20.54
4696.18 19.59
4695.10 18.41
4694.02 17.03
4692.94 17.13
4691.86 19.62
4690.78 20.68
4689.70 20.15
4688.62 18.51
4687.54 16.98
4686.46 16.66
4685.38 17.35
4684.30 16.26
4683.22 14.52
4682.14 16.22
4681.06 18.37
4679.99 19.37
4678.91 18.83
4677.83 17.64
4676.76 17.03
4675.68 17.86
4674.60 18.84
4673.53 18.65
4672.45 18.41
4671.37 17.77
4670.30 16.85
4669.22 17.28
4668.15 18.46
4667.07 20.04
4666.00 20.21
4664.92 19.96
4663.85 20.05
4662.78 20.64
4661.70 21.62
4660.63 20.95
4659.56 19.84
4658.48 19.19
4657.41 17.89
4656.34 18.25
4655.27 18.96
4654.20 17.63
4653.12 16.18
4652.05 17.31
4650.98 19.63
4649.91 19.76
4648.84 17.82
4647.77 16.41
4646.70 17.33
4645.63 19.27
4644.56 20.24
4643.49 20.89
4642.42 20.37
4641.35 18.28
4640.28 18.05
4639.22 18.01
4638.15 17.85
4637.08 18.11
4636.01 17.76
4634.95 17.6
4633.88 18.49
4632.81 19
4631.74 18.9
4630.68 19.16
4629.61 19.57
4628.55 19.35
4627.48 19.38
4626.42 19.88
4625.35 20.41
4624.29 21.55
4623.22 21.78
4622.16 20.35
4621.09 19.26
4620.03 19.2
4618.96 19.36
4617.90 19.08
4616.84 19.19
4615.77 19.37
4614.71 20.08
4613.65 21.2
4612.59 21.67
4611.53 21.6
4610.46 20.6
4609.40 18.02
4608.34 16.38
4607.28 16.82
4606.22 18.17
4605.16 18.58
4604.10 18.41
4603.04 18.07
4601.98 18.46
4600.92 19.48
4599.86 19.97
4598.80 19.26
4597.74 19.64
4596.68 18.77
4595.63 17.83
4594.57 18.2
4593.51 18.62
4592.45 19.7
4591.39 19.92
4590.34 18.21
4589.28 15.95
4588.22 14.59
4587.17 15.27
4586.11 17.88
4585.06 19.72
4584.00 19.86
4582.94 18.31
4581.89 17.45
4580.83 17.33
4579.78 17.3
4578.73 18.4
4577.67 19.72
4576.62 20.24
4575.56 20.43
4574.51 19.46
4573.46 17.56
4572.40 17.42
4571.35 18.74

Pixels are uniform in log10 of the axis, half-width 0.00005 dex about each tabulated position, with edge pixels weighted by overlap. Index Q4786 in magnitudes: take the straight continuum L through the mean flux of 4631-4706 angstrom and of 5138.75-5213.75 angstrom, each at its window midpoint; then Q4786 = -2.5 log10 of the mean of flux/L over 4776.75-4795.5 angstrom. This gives 0.20 mag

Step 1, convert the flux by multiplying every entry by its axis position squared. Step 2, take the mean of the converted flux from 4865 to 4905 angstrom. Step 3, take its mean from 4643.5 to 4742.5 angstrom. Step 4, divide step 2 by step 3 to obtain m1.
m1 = 1.06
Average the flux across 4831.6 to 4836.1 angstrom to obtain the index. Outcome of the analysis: 16.4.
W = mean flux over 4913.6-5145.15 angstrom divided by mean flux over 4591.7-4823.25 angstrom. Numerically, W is 1.1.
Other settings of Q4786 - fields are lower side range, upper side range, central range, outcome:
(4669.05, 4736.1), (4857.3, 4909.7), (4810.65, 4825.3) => 0.12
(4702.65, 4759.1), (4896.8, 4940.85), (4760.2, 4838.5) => 0.24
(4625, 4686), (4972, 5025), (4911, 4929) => -0.17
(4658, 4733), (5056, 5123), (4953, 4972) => 0.07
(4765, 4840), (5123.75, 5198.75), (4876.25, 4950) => -0.24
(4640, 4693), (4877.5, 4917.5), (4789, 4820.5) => 0.12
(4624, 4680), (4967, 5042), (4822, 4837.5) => 0.12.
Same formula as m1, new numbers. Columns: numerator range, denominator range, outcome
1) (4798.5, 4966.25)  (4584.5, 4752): 1.11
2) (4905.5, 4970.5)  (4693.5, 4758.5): 1.20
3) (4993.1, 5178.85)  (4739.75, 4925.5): 1.15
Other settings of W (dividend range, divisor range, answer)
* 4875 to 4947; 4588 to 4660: 1.09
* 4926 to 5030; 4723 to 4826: 1.13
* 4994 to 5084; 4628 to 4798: 1.02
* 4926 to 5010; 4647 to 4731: 1.06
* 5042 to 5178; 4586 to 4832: 1.03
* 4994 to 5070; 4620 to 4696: 0.99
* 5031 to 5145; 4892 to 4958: 0.87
